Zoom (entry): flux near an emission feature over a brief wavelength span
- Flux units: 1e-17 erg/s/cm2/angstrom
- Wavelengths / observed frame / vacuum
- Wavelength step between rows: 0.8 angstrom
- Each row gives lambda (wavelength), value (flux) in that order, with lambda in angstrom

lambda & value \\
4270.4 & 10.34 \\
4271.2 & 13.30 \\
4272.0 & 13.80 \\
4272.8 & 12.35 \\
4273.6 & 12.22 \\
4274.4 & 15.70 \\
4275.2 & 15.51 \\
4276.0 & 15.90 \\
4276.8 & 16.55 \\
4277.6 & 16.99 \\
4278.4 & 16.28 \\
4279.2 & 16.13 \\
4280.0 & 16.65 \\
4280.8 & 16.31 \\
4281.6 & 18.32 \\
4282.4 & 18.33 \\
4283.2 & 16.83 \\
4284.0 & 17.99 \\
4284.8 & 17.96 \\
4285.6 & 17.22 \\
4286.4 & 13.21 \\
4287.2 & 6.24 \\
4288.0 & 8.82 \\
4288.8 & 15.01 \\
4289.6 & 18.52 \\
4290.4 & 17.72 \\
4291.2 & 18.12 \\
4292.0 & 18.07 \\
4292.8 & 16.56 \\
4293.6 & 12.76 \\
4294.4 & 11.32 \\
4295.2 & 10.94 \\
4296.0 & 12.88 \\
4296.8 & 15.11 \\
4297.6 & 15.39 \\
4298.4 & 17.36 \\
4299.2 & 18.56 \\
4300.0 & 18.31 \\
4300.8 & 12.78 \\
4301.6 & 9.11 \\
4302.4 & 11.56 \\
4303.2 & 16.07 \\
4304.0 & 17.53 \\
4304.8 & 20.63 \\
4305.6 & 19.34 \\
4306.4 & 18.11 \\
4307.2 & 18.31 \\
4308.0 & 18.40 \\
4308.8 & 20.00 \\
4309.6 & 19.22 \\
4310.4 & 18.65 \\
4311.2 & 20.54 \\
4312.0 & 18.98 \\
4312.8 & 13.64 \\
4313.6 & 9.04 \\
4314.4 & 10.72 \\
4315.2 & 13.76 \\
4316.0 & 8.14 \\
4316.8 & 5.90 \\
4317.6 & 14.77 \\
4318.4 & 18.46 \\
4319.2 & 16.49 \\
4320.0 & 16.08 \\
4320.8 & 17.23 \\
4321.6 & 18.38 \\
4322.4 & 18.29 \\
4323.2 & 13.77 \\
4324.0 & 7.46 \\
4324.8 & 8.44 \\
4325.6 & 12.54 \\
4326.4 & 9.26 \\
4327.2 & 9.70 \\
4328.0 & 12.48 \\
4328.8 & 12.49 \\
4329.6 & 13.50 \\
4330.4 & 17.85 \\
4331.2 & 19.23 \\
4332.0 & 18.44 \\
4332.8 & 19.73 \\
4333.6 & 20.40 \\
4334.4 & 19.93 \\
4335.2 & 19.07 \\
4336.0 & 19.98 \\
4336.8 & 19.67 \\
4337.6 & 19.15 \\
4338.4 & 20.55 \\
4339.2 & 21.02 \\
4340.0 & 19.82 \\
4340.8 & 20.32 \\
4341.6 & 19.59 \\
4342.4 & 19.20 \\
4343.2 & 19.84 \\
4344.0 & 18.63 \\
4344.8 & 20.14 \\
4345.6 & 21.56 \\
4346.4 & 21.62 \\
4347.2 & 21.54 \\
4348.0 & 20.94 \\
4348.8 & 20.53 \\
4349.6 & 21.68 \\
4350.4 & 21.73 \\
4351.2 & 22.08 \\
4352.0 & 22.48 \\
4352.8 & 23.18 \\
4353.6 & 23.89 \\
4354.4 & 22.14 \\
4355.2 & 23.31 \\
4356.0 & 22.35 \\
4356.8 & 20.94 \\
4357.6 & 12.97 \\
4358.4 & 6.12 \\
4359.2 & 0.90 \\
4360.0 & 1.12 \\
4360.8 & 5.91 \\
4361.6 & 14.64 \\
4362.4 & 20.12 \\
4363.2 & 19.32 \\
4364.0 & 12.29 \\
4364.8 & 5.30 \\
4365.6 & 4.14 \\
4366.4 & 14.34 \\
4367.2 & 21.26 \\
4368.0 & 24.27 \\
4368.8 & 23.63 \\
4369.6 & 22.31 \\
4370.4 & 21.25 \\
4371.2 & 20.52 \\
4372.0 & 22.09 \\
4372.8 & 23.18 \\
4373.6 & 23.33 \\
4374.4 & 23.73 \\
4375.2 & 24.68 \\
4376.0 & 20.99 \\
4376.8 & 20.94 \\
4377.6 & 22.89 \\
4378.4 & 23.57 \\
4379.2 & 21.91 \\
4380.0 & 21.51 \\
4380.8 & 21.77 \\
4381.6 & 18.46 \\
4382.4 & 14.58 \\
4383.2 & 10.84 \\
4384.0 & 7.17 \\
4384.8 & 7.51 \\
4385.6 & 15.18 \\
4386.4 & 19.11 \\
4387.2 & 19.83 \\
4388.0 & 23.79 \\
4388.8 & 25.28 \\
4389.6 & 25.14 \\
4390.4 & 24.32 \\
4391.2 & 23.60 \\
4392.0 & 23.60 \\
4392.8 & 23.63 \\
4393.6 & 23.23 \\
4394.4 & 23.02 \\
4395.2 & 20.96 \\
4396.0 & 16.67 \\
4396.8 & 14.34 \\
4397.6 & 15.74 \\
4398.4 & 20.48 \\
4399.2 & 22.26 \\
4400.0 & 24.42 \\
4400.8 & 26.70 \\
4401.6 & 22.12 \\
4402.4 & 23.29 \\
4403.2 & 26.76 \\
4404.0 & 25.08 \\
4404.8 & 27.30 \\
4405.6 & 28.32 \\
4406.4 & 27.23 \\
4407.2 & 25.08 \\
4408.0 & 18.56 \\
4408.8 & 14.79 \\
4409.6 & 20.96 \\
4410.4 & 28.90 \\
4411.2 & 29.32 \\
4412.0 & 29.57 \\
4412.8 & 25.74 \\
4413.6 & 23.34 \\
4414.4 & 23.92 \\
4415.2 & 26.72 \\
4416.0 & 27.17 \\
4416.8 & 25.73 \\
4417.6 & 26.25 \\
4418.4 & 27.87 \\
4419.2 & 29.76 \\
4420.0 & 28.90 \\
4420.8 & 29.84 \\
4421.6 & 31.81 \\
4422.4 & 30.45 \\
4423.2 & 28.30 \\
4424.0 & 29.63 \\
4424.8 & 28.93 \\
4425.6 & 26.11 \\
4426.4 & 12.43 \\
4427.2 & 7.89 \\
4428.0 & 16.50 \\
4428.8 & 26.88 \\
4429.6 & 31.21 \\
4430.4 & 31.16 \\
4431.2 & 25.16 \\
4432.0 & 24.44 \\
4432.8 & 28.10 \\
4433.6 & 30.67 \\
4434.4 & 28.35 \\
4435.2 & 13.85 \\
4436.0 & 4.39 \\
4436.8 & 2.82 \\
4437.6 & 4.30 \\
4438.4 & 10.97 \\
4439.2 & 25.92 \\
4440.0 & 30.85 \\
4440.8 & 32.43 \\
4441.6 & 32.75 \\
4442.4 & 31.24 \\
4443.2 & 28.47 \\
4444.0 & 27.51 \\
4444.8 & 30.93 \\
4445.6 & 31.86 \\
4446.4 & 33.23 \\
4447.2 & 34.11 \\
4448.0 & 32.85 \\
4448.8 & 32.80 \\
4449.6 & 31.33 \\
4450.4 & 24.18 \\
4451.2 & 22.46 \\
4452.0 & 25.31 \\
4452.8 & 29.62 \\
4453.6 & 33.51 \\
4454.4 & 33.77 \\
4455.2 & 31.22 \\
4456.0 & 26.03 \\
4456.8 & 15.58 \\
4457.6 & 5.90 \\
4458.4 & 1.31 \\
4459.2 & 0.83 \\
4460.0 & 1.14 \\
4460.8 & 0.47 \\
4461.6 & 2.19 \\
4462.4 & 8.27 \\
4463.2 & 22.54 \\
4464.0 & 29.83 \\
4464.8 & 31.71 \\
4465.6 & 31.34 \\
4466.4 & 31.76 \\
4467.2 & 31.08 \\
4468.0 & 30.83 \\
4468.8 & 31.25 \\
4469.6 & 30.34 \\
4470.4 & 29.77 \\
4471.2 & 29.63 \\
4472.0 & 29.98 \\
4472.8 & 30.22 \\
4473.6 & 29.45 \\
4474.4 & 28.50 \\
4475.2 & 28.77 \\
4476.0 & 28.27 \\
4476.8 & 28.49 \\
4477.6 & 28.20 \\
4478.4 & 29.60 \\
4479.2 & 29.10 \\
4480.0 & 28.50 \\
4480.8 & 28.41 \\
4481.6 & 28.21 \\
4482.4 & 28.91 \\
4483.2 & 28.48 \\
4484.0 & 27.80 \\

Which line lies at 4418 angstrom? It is Ly-alpha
